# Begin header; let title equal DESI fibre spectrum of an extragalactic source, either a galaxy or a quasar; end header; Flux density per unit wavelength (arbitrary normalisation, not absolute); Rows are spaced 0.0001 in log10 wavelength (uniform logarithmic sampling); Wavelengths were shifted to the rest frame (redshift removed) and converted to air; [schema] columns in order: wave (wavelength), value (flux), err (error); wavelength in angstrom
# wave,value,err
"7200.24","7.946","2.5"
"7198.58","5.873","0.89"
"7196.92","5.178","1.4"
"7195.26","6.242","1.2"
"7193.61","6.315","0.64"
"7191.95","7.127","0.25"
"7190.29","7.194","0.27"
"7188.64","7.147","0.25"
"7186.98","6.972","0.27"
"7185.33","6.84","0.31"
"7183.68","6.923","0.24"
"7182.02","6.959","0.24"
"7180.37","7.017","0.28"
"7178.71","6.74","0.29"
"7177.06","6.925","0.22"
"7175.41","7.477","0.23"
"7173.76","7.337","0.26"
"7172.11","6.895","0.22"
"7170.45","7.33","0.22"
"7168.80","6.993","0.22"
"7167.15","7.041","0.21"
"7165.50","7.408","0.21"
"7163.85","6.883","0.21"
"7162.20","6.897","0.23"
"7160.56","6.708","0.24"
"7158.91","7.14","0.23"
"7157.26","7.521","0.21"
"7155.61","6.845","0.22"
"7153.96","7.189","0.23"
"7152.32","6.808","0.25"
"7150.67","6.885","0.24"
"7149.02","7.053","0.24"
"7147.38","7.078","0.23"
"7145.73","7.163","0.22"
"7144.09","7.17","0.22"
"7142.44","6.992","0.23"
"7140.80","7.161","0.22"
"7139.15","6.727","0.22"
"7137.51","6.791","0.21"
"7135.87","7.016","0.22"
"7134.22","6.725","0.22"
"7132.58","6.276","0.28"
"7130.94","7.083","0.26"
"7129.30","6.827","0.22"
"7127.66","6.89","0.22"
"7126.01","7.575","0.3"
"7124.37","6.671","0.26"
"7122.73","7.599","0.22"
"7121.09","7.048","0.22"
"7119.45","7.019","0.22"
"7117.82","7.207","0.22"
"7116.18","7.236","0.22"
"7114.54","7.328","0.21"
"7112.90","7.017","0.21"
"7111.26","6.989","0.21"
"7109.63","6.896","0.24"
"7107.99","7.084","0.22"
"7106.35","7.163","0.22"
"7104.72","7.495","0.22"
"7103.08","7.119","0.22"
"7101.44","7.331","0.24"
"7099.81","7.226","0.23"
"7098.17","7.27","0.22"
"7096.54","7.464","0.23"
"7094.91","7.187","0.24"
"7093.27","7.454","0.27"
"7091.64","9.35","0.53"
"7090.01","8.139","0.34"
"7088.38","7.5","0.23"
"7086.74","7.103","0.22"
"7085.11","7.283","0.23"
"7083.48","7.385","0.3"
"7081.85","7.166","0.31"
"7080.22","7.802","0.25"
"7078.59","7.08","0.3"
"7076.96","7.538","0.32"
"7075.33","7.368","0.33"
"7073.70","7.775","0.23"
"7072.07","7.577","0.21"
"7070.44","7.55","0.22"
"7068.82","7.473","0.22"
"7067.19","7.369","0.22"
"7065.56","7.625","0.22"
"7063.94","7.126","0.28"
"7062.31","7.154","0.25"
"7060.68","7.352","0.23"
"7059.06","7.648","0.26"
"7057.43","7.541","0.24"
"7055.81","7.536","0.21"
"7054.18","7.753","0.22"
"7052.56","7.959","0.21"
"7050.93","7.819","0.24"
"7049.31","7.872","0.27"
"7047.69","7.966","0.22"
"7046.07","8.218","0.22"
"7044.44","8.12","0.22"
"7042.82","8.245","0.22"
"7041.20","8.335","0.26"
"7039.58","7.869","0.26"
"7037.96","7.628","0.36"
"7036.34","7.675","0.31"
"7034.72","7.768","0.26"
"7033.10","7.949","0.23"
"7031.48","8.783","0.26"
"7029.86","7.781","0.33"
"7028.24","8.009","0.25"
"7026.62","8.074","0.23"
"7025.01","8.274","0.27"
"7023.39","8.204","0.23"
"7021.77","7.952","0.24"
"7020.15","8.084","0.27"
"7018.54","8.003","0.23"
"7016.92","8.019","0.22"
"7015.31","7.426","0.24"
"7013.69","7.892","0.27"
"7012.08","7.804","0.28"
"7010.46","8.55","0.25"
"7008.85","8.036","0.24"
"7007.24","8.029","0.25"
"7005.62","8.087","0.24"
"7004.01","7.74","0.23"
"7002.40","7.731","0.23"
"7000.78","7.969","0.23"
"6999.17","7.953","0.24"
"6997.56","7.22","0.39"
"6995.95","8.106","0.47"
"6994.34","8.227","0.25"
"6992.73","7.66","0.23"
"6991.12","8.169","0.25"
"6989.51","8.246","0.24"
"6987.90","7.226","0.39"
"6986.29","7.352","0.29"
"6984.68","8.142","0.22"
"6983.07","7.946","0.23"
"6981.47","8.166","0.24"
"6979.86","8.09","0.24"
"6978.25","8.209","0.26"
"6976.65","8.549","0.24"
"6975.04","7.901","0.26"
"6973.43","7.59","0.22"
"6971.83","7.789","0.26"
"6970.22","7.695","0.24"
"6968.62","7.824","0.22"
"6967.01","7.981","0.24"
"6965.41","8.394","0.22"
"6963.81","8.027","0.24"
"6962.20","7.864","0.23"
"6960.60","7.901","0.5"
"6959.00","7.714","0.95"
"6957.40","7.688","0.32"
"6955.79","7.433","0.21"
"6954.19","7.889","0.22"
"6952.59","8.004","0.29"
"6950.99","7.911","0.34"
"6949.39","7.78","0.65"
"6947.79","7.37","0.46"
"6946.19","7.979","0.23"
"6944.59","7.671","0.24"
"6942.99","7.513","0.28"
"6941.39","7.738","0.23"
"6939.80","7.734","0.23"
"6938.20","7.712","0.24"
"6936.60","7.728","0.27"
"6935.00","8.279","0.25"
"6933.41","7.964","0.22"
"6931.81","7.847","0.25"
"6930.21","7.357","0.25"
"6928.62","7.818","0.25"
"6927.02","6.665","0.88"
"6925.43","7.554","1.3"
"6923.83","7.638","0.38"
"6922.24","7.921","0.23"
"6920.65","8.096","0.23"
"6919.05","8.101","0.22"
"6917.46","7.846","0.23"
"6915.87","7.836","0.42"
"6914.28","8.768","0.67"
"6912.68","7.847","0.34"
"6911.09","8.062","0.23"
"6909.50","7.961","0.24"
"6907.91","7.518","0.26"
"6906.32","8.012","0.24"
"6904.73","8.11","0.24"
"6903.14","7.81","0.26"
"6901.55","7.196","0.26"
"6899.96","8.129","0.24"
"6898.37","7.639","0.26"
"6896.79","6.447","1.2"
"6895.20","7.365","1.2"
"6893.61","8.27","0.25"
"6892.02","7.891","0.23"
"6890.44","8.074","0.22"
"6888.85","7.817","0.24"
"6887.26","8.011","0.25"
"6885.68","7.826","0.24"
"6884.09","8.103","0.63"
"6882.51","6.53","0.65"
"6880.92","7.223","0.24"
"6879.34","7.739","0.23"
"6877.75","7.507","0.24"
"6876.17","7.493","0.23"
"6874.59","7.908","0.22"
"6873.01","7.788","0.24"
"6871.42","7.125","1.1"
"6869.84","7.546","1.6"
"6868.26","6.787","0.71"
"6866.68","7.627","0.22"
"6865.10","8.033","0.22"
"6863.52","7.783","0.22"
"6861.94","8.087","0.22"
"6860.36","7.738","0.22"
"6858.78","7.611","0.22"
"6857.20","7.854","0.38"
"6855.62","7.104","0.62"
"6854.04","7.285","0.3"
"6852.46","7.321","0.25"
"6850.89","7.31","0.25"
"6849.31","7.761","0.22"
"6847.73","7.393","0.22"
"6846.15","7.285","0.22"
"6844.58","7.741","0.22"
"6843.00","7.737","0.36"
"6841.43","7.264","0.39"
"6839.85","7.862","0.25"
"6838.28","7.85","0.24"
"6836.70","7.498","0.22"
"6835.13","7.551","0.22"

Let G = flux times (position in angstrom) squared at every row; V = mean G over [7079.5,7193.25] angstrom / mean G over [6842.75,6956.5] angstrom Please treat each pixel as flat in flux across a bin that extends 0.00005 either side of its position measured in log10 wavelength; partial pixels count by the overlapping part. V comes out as 1.0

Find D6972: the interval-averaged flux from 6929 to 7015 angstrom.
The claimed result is 7.87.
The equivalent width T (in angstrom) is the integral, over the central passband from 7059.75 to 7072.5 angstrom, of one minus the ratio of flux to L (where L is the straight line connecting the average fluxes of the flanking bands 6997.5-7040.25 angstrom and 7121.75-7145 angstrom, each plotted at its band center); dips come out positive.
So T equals 0.2 angstrom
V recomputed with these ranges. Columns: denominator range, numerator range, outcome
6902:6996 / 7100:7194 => 0.95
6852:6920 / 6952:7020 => 1.06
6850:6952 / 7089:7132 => 1.01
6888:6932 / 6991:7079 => 1.04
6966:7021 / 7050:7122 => 0.96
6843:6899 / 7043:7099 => 1.06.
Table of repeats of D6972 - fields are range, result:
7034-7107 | 7.61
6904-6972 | 7.83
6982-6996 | 7.89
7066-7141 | 7.27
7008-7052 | 8.01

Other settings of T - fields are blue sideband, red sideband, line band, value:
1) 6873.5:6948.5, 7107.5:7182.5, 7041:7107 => -3.10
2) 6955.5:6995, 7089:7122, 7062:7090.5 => 0.14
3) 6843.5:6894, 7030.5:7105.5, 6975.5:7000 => -1.02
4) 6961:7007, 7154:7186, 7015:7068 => -1.40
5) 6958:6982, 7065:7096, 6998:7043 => -1.15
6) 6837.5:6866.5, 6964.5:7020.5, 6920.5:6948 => 0.37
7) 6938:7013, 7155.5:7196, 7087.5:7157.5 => 0.61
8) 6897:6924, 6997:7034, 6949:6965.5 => 0.16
